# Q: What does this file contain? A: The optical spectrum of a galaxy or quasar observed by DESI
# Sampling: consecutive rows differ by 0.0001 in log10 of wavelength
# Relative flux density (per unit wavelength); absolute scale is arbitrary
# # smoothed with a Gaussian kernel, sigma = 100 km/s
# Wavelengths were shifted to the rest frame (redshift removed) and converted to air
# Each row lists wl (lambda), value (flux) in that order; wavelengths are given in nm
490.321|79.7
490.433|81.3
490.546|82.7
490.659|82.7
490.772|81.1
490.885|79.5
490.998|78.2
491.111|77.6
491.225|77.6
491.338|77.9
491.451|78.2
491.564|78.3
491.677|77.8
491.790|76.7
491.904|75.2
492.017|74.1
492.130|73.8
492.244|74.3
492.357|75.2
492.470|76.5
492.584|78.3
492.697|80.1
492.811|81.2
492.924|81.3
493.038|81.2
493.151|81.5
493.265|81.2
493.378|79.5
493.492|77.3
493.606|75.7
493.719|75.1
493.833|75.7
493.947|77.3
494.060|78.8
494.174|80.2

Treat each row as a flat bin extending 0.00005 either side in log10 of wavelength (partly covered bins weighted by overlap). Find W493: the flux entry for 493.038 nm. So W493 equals 81.2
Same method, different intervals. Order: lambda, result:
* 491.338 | 77.9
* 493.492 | 77.3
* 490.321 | 79.7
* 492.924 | 81.3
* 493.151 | 81.5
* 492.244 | 74.3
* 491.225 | 77.6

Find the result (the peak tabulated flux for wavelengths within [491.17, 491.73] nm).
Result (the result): 78.3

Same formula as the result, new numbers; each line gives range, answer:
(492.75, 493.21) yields 81.5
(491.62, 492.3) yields 77.8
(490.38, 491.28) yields 82.7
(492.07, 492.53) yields 76.5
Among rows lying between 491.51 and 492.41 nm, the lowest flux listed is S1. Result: 73.8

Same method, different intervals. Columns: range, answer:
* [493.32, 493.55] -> 77.3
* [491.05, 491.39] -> 77.6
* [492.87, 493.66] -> 75.7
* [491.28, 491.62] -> 77.9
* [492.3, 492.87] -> 75.2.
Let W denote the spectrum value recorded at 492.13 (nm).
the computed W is 73.8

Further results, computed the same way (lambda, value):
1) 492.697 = 80.1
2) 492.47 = 76.5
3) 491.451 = 78.2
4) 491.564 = 78.3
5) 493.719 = 75.1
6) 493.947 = 77.3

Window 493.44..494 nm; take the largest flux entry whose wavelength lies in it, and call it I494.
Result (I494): 77.3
